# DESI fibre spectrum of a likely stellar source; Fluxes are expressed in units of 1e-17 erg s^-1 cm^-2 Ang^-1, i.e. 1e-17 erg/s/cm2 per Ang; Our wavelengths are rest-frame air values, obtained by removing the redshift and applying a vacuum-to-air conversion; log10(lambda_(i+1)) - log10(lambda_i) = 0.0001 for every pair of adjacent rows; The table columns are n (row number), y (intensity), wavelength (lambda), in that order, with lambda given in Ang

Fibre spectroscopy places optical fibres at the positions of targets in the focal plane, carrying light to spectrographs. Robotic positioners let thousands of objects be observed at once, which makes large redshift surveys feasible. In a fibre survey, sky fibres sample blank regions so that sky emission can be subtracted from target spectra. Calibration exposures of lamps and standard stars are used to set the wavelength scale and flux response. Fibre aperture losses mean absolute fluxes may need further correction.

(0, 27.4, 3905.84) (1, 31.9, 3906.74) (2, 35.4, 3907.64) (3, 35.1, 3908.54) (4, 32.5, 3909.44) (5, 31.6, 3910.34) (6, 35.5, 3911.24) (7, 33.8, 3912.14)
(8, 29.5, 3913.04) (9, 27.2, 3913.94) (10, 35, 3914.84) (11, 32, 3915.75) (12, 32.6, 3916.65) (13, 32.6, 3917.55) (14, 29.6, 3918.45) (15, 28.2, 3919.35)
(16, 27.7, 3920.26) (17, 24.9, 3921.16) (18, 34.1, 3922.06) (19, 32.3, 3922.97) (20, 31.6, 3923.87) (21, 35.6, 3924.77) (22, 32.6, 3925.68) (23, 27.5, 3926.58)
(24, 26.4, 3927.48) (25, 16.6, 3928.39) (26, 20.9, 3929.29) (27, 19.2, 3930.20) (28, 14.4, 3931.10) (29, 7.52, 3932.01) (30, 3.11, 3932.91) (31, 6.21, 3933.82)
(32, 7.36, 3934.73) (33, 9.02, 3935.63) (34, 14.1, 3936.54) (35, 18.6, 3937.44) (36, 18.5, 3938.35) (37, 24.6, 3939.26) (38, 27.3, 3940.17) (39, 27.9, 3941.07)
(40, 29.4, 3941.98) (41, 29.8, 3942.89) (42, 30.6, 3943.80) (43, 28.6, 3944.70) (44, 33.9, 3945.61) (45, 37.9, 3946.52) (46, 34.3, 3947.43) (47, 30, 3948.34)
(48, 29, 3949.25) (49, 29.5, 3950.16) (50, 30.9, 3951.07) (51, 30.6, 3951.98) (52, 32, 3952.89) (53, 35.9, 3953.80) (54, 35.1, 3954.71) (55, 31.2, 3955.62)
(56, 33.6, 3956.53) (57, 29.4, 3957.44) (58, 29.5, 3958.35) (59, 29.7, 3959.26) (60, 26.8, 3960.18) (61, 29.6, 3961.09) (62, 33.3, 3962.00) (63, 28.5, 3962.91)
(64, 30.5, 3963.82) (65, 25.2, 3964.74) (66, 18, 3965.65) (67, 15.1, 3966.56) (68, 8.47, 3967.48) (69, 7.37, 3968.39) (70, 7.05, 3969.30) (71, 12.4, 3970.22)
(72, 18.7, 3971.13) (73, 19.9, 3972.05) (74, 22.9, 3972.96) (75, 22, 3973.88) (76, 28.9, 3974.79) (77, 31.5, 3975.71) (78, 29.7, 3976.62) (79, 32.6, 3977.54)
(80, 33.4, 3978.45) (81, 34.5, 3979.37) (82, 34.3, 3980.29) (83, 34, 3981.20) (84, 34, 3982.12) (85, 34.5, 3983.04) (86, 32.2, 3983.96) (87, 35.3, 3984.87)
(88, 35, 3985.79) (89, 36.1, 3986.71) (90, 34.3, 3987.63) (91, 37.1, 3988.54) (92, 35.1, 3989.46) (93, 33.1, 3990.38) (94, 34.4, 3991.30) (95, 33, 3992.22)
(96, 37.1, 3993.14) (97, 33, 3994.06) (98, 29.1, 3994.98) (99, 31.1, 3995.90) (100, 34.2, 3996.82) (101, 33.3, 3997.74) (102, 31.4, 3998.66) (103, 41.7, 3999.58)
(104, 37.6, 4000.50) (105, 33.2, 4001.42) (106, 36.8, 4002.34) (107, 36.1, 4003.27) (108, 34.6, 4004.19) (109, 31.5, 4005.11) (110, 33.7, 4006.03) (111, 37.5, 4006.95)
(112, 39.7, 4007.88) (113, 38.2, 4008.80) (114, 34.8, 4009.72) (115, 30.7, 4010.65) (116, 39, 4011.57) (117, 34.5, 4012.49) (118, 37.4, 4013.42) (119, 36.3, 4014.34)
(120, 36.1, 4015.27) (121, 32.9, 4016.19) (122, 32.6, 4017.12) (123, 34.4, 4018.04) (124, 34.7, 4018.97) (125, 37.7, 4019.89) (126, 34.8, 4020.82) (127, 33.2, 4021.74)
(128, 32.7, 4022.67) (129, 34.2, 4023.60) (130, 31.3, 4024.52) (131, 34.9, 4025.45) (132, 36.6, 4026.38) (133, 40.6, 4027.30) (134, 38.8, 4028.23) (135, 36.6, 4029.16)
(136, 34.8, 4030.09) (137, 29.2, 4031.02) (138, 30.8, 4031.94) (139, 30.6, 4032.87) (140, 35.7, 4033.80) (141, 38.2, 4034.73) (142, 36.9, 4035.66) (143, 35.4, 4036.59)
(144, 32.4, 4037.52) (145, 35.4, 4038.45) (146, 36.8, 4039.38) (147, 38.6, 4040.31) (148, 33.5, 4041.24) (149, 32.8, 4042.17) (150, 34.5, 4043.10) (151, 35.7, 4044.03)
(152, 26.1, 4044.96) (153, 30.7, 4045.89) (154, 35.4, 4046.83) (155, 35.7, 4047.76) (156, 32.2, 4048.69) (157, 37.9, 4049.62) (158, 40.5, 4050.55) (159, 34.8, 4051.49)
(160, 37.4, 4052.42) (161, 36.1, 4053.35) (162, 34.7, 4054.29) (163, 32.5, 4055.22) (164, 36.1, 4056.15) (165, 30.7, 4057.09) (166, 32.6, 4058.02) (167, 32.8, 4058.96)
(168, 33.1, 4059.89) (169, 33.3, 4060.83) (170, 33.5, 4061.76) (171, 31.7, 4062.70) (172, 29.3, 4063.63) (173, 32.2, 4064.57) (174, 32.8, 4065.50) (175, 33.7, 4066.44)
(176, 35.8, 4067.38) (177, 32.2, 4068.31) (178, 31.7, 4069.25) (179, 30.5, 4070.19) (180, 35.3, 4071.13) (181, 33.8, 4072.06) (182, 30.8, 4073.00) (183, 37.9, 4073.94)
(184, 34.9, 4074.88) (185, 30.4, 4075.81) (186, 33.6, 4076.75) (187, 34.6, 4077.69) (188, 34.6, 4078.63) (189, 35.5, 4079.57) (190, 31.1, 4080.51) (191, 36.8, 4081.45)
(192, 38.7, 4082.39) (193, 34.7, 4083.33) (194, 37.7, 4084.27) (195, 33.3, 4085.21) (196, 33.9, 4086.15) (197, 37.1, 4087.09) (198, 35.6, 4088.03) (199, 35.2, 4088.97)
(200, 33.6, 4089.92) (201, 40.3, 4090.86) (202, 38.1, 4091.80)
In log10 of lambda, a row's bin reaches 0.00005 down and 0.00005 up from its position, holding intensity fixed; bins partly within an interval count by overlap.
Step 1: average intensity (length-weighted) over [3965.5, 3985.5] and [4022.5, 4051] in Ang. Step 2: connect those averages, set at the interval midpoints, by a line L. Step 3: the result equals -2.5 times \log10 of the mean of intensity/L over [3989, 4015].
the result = -0.19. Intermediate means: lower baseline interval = 25.1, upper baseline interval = 34.7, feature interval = 34.9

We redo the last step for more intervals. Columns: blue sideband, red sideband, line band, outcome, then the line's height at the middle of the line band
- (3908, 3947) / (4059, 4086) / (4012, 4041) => -0.12 mag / 31.2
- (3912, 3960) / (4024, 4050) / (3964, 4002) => 0.05 mag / 30.4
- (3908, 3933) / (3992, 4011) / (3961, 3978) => 0.41 mag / 32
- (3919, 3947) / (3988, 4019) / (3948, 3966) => -0.10 mag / 27.3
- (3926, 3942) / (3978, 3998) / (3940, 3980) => -0.12 mag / 25.5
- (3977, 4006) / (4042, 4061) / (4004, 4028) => -0.03 mag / 34.2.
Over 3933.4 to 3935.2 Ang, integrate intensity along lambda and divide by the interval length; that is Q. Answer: 6.83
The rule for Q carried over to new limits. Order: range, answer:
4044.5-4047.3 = 30.7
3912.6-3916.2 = 30.9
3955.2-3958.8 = 31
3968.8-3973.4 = 16.1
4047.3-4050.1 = 35.4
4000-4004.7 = 35.7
